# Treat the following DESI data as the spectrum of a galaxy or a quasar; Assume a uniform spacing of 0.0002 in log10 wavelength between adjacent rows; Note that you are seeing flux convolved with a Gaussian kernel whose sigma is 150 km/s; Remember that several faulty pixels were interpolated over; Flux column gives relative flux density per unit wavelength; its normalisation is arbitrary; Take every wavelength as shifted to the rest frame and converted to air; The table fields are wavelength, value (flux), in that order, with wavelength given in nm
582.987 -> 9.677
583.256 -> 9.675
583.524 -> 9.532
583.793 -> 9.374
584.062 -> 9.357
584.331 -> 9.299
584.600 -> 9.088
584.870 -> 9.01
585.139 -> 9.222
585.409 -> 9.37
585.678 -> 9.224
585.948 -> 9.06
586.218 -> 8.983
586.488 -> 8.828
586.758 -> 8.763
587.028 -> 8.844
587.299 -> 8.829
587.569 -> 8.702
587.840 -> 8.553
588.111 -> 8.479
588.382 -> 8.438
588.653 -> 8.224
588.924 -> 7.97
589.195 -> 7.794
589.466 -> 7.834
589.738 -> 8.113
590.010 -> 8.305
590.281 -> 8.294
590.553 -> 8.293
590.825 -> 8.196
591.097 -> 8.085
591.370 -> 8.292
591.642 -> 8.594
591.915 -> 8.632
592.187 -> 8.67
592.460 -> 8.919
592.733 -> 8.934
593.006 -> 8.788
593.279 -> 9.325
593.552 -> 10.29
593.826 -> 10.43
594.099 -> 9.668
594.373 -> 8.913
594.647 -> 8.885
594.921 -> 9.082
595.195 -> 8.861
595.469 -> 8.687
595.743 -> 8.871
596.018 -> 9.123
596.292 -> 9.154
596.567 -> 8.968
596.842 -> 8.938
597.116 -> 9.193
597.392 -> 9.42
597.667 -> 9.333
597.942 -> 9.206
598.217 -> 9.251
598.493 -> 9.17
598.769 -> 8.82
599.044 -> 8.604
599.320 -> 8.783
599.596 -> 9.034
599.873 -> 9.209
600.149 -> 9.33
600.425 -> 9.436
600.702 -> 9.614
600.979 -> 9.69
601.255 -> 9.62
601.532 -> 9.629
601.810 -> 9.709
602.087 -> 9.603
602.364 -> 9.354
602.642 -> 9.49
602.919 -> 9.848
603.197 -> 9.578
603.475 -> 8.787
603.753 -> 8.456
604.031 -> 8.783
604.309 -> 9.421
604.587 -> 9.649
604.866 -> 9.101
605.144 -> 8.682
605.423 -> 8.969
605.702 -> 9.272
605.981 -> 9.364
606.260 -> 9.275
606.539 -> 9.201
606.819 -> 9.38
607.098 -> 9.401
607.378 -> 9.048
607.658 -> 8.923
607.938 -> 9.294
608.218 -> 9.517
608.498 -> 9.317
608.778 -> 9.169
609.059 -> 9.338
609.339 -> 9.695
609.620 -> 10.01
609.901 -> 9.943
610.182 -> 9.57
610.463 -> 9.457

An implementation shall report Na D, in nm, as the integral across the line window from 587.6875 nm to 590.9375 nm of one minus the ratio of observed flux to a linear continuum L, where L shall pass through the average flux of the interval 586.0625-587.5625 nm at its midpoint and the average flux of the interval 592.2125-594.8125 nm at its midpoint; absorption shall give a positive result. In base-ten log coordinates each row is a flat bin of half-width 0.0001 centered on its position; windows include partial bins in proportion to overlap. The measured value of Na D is 0.29 nm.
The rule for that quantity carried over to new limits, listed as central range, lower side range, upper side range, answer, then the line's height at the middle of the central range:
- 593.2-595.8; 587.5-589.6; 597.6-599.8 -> -0.19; 8.7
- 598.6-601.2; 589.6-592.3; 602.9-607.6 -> -0.09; 8.86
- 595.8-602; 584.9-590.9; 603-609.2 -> -0.20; 8.94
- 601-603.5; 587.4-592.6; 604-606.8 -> -0.15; 9.02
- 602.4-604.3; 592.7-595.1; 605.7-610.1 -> 0.04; 9.39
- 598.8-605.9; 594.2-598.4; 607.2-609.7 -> -0.04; 9.21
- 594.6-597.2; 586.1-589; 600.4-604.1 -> 0.03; 9.06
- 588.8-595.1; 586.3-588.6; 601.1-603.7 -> 0.14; 8.91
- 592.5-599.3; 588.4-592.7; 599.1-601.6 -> -0.22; 8.87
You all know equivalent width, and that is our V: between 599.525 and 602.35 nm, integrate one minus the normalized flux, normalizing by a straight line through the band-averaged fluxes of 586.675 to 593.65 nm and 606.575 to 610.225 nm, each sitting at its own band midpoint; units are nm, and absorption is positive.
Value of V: -0.136 nm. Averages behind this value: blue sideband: 8.53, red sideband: 9.42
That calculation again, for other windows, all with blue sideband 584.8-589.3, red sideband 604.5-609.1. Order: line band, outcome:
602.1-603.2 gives -0.05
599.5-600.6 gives -0.03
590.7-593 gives 0.08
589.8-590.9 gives 0.07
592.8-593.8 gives -0.07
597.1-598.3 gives -0.04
